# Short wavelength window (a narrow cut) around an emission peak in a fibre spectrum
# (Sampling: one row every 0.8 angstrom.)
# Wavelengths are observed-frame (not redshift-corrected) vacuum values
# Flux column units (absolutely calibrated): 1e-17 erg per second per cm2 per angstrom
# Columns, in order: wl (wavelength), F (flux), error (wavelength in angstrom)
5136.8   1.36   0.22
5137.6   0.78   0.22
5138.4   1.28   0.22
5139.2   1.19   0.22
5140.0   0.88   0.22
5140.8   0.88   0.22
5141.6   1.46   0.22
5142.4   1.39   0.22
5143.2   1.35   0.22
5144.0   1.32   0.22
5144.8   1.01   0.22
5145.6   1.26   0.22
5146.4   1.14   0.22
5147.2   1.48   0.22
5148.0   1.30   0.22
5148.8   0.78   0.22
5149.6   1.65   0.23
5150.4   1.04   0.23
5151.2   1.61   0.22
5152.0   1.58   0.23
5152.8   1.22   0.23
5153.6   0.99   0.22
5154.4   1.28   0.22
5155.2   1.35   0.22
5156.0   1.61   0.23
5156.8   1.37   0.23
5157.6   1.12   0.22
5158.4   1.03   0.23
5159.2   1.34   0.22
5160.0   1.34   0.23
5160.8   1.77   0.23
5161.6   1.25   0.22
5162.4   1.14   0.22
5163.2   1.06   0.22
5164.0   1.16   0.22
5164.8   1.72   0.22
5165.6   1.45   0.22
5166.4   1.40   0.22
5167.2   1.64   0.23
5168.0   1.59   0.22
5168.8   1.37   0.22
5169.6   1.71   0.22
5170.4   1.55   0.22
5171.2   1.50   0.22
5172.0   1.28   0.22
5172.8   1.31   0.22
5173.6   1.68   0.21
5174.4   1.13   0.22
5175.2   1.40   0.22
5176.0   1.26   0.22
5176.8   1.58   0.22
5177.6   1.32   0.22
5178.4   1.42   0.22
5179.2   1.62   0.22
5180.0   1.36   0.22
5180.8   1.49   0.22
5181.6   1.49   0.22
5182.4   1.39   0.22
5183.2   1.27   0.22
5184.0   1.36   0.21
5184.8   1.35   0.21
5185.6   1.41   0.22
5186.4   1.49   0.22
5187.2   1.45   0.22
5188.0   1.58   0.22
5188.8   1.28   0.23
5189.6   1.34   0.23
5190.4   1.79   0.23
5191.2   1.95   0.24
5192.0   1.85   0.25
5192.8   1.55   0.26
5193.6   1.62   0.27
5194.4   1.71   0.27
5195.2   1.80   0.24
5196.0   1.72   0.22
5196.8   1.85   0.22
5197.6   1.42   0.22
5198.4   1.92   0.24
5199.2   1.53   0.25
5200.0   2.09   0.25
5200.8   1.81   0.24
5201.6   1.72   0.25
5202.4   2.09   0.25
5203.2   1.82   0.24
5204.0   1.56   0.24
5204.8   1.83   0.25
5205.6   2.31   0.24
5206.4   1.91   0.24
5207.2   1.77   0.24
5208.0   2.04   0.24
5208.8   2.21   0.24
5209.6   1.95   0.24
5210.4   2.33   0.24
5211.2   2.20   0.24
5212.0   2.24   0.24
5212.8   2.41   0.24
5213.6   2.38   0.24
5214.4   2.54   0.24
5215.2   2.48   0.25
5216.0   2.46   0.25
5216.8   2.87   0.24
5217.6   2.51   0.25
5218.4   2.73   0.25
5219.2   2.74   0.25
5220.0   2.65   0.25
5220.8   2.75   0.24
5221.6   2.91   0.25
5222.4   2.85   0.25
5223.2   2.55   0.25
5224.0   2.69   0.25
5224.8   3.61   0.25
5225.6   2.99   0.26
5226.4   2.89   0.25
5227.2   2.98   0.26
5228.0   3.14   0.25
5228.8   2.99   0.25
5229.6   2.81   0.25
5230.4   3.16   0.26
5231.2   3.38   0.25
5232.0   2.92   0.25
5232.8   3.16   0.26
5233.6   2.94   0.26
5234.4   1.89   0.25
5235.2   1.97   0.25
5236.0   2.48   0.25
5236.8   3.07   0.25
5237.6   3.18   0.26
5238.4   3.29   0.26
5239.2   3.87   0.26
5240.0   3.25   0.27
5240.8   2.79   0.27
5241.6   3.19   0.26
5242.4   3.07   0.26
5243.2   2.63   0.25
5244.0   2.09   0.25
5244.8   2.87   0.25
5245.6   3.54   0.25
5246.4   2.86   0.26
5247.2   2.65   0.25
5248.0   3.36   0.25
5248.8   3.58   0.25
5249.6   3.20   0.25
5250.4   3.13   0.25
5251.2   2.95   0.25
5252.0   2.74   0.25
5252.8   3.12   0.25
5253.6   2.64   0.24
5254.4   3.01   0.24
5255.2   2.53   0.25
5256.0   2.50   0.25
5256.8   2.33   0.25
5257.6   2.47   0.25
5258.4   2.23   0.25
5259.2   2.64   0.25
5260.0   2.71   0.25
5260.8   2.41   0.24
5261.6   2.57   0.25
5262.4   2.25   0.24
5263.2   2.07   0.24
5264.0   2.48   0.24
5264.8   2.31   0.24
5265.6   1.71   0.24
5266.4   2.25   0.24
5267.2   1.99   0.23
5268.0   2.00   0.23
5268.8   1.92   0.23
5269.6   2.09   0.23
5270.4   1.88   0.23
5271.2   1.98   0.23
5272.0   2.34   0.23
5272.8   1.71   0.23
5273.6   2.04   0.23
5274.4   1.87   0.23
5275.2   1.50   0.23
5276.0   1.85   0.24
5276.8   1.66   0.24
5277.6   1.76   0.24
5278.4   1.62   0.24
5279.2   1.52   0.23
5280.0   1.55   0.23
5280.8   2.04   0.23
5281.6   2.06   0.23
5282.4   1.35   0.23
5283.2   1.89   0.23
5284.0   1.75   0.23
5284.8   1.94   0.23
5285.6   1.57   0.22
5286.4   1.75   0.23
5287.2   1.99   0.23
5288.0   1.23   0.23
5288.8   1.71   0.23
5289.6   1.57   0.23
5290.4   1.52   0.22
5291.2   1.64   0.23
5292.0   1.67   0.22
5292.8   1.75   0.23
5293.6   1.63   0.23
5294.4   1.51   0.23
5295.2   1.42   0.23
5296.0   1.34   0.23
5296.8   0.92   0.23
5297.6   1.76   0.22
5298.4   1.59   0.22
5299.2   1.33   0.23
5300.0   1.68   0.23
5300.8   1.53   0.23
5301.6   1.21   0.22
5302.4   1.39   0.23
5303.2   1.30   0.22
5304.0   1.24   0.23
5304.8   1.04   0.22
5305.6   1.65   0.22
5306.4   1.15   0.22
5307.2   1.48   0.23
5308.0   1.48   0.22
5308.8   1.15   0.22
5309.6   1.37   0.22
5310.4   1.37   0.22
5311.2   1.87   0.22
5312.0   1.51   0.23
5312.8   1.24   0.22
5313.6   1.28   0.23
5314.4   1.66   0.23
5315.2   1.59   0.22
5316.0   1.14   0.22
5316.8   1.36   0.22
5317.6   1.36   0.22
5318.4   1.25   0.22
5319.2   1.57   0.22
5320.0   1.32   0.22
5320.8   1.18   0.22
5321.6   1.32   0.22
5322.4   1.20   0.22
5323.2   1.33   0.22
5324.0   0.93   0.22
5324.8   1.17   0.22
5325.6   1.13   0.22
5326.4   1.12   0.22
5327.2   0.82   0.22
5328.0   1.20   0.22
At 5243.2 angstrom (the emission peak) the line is C IV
